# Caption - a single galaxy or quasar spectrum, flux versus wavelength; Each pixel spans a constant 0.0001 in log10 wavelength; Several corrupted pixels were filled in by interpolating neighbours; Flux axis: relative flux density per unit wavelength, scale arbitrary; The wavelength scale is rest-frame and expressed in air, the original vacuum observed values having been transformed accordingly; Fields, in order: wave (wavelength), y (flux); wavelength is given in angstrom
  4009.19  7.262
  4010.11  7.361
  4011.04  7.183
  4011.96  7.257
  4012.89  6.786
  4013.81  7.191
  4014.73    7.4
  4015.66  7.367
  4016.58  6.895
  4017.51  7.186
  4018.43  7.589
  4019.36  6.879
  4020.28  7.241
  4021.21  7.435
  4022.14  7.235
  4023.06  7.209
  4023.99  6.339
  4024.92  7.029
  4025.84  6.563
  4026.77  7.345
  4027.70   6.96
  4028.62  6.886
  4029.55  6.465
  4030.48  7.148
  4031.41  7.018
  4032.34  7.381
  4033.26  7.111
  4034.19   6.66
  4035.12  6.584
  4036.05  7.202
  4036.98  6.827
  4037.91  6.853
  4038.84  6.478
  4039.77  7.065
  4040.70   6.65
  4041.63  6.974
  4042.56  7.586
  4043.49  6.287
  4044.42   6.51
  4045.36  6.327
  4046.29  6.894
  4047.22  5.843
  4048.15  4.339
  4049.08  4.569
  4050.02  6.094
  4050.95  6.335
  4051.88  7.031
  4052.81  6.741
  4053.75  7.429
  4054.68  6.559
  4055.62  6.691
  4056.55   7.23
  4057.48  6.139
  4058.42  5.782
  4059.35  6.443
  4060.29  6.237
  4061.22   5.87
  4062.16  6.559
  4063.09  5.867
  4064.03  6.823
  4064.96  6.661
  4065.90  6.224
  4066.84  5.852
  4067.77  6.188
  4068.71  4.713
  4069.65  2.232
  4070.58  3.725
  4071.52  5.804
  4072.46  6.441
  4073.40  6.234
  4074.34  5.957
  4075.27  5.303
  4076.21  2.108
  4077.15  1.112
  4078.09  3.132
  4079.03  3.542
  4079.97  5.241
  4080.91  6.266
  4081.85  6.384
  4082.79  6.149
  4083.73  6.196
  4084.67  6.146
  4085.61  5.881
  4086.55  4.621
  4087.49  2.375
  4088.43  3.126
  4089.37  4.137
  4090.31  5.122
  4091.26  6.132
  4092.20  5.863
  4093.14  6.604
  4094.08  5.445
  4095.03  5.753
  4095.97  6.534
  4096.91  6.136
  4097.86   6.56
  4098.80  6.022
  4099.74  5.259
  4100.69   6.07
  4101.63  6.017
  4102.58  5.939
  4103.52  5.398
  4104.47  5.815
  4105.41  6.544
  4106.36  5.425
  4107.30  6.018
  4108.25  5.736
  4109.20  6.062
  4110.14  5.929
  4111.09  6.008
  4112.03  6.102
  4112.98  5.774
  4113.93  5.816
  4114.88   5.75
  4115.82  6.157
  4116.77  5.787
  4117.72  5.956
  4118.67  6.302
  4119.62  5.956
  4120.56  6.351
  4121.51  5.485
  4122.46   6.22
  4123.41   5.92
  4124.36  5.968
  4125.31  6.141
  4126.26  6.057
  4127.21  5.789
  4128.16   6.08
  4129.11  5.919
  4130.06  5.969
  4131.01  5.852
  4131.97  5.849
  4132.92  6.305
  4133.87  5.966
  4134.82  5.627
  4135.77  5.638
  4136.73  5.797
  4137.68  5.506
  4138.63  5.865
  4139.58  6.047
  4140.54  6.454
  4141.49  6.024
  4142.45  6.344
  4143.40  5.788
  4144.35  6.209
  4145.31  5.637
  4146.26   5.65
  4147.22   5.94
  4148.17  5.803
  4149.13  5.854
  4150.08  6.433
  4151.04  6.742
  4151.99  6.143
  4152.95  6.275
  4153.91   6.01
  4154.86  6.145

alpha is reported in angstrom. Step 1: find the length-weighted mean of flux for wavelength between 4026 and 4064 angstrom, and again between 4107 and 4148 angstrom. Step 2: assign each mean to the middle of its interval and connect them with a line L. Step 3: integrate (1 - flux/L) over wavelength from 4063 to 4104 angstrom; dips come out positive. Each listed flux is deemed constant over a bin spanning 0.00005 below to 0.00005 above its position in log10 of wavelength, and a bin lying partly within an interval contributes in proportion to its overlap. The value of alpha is 6.4 angstrom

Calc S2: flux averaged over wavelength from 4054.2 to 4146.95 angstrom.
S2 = 5.7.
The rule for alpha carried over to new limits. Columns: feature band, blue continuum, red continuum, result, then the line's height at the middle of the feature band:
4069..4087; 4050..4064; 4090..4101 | 3.86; 6.2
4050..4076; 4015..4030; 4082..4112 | 1.25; 6.29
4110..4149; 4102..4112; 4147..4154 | 0.59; 6.04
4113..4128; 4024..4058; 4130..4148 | 0.20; 6.06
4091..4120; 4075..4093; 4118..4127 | -2.84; 5.45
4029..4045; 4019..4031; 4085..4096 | -0.56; 6.63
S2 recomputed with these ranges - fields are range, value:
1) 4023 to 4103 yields 5.95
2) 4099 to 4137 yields 5.92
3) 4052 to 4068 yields 6.45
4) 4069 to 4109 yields 5.25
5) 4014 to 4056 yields 6.78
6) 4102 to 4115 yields 5.88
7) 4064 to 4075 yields 5.52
